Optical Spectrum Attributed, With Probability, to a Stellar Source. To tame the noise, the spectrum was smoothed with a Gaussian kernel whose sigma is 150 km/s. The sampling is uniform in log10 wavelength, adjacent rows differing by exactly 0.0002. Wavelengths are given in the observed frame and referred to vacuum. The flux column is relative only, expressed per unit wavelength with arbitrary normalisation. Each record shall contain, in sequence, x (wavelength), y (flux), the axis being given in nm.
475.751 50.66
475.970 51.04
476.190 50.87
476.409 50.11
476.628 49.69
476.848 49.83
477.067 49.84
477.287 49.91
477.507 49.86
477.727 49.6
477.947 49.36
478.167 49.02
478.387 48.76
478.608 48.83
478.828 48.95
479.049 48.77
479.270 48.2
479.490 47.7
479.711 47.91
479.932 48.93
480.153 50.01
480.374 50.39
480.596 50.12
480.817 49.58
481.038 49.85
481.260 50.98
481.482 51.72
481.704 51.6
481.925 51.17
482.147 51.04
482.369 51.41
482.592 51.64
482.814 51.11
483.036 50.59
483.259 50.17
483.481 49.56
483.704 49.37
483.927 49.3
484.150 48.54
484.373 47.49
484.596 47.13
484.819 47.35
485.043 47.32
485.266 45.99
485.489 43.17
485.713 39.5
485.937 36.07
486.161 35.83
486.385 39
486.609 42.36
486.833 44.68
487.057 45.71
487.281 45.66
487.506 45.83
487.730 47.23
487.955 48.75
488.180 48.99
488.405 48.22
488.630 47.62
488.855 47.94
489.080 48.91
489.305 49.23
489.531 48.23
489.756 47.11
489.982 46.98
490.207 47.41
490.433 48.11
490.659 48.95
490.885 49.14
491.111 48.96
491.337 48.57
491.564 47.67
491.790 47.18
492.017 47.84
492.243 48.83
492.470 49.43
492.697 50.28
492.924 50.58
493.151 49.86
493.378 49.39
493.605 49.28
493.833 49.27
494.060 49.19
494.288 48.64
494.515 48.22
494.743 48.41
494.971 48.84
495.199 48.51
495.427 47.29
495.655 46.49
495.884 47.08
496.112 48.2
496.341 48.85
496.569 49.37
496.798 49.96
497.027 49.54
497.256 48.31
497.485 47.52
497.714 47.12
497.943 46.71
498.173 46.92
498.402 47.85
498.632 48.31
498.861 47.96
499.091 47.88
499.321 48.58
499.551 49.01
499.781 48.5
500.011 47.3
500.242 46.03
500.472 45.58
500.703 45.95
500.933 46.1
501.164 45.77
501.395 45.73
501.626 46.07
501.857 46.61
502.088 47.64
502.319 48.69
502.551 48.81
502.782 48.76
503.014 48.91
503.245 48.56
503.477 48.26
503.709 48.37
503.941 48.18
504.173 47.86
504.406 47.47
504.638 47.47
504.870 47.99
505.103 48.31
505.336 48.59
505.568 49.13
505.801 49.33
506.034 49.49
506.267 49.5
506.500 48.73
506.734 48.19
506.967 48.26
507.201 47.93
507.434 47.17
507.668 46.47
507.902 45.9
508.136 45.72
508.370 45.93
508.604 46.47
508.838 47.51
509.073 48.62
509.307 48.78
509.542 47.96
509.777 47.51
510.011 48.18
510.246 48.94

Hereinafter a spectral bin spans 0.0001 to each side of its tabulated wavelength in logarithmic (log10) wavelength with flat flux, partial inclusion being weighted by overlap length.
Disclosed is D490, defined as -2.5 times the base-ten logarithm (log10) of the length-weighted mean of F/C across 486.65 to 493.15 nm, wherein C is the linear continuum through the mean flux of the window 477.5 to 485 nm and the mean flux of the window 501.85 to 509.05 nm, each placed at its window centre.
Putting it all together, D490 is 0.02 mag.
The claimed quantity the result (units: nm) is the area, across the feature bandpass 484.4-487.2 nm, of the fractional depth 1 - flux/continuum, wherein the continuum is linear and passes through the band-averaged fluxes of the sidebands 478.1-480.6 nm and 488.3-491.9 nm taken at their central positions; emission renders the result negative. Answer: 0.31 nm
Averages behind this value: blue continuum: 48.9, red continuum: 48.1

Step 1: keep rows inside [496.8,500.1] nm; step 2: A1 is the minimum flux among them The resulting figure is 46.71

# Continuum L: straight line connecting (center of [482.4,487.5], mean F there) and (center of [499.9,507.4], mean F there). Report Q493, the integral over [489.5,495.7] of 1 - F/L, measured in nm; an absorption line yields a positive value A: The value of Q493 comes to -0.25 nm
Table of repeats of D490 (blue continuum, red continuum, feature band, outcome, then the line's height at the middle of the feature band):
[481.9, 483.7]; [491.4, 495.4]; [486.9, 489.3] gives 0.05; 49.8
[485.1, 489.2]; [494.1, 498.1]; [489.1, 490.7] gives -0.05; 45.7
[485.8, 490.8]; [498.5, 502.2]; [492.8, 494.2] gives -0.07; 46.4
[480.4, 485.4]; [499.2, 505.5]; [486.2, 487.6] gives 0.14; 49.2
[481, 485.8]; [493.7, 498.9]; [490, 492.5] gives 0.00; 48.5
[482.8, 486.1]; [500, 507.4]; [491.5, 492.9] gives -0.04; 47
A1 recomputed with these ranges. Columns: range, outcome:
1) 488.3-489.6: 47.62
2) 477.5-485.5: 43.17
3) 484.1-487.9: 35.83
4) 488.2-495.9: 46.49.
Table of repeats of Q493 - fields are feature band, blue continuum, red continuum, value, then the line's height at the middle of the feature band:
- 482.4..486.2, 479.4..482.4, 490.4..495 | 0.231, 49.8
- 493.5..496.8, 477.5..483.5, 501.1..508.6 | 0.012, 48.6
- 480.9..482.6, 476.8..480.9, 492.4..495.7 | -0.067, 49.2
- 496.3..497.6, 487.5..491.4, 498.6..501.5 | -0.041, 47.4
